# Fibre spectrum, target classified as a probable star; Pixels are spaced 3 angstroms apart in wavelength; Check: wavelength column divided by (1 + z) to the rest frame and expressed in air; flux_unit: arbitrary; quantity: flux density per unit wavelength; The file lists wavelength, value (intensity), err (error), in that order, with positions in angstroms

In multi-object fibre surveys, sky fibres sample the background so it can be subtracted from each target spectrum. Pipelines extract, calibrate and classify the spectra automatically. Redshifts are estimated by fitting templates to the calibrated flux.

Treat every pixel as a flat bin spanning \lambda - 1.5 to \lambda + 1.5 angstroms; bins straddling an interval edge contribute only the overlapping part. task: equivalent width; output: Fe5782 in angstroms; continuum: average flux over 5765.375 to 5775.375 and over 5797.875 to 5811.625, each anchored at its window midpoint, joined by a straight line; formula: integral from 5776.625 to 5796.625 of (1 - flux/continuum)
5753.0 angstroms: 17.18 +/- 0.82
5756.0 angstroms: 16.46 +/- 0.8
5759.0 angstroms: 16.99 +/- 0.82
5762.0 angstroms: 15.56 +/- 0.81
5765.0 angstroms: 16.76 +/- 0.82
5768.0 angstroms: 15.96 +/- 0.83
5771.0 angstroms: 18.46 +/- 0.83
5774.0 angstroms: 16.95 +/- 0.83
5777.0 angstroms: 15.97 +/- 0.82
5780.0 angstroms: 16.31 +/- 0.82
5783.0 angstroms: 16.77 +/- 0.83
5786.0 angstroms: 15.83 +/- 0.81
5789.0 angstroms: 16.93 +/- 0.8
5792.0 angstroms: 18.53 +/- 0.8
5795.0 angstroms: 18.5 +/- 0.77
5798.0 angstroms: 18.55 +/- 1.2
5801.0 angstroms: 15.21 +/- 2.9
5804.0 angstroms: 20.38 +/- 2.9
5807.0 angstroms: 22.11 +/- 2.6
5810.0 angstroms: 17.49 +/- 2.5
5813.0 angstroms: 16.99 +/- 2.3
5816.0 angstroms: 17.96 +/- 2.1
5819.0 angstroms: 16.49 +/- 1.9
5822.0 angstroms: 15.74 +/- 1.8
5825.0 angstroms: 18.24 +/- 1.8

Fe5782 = 0.94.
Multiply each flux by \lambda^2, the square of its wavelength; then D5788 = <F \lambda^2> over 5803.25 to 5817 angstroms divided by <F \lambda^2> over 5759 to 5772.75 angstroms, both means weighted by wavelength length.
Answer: 1.15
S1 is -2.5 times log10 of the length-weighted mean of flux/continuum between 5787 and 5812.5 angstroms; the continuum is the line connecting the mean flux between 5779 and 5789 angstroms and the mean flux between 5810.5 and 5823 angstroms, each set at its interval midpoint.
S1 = -0.11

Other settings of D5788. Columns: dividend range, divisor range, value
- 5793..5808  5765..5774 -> 1.11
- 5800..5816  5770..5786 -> 1.12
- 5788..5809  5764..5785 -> 1.12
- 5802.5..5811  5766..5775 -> 1.19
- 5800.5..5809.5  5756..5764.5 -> 1.21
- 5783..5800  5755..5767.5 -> 1.08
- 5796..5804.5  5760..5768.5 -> 1.12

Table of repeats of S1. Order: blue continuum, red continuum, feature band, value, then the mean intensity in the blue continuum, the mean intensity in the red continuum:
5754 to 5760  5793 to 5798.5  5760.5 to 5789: 0.07 mag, 16.7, 18.5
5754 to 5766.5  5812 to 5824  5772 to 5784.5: 0.00 mag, 16.5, 16.8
